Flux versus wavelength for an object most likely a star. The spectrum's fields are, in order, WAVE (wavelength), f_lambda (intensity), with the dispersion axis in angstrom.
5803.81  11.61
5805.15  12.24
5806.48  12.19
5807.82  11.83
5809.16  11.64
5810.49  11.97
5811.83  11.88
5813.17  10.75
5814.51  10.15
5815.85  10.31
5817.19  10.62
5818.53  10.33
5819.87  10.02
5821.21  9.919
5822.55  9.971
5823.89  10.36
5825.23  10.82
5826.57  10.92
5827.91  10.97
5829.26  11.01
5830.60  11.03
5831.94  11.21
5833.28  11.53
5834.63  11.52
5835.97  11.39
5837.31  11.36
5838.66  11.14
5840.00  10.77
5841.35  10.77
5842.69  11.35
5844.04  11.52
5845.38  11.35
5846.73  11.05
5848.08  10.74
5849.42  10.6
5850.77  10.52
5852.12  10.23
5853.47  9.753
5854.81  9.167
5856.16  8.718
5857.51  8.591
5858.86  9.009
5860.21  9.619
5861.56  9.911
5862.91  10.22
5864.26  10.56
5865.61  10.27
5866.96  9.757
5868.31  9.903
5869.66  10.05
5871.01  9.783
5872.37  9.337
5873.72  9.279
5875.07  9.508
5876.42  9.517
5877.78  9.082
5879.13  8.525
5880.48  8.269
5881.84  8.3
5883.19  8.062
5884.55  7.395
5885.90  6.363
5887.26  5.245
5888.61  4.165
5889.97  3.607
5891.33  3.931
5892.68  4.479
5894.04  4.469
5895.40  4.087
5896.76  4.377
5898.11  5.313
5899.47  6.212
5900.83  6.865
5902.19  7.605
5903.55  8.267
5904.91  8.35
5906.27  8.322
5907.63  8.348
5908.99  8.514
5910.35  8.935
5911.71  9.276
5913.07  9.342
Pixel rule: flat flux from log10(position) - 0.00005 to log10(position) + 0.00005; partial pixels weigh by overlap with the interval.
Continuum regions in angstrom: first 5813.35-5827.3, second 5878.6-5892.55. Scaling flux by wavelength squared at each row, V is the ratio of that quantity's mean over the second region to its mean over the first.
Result 0.62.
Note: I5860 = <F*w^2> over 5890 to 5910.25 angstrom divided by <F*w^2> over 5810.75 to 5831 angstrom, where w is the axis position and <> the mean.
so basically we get 0.61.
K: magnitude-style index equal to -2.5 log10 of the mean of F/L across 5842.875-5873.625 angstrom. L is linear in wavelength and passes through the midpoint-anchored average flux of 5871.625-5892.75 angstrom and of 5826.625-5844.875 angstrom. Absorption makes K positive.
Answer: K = -0.09 mag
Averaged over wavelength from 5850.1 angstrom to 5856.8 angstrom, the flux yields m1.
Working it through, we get 9.68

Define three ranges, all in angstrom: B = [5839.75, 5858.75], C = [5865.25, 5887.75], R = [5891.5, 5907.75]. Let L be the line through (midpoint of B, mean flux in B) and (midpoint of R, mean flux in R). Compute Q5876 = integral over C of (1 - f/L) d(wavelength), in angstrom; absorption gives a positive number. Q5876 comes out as -1.6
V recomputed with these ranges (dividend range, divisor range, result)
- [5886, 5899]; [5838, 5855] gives 0.43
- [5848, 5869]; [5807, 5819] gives 0.90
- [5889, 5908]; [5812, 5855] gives 0.57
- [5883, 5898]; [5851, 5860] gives 0.54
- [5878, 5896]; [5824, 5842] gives 0.55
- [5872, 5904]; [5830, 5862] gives 0.65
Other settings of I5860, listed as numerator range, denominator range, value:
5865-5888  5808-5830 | 0.83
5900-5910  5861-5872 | 0.81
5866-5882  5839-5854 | 0.87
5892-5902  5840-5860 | 0.52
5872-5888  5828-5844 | 0.74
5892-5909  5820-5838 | 0.61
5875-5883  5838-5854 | 0.82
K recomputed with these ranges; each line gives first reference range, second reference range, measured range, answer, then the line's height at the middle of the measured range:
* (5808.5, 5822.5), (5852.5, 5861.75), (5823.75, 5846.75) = -0.115 mag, 10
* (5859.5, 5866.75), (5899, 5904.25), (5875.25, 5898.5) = 0.327 mag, 8.35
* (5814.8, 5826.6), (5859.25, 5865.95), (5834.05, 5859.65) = -0.035 mag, 10.2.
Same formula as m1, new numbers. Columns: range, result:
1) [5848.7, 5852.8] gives 10.4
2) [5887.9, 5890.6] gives 3.91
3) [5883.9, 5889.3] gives 5.78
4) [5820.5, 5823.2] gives 9.95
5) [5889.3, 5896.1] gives 4.11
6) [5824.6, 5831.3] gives 11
